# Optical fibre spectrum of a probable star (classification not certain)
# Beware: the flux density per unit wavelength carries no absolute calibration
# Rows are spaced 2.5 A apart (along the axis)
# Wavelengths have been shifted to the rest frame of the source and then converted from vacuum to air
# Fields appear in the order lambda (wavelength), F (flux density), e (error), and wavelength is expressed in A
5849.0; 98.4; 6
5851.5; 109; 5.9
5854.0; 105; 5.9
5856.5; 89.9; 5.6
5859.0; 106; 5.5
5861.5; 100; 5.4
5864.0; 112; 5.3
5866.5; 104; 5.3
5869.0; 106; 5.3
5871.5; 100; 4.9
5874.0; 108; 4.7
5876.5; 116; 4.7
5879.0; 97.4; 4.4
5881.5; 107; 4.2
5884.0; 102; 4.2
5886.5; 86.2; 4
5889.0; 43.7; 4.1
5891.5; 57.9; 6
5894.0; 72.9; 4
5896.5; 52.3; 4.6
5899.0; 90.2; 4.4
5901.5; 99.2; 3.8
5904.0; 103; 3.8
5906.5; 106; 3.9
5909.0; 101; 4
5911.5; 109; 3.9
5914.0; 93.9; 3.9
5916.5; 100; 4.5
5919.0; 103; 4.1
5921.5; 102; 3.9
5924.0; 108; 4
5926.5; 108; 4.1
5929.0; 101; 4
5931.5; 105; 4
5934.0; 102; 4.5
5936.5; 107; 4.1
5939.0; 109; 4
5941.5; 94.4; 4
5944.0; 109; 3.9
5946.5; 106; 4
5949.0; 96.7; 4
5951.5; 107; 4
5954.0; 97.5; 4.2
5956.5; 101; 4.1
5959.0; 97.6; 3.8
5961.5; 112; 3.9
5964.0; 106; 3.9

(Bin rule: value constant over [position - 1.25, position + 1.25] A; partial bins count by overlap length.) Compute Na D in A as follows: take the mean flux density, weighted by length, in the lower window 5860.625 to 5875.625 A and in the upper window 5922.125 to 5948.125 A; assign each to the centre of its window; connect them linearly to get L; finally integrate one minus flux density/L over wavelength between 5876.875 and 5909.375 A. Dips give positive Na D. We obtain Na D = 5.78 A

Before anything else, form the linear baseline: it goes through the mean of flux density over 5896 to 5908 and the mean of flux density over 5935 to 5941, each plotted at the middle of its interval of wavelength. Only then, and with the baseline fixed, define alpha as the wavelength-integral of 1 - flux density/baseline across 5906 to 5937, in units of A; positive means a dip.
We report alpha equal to -1.1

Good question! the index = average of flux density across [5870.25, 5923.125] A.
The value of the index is 93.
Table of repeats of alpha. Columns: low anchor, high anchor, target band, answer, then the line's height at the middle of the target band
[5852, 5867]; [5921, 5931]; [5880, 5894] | 3.3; 104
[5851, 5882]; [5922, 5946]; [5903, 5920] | 0.4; 105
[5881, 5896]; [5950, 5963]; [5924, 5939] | -2.0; 92.9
